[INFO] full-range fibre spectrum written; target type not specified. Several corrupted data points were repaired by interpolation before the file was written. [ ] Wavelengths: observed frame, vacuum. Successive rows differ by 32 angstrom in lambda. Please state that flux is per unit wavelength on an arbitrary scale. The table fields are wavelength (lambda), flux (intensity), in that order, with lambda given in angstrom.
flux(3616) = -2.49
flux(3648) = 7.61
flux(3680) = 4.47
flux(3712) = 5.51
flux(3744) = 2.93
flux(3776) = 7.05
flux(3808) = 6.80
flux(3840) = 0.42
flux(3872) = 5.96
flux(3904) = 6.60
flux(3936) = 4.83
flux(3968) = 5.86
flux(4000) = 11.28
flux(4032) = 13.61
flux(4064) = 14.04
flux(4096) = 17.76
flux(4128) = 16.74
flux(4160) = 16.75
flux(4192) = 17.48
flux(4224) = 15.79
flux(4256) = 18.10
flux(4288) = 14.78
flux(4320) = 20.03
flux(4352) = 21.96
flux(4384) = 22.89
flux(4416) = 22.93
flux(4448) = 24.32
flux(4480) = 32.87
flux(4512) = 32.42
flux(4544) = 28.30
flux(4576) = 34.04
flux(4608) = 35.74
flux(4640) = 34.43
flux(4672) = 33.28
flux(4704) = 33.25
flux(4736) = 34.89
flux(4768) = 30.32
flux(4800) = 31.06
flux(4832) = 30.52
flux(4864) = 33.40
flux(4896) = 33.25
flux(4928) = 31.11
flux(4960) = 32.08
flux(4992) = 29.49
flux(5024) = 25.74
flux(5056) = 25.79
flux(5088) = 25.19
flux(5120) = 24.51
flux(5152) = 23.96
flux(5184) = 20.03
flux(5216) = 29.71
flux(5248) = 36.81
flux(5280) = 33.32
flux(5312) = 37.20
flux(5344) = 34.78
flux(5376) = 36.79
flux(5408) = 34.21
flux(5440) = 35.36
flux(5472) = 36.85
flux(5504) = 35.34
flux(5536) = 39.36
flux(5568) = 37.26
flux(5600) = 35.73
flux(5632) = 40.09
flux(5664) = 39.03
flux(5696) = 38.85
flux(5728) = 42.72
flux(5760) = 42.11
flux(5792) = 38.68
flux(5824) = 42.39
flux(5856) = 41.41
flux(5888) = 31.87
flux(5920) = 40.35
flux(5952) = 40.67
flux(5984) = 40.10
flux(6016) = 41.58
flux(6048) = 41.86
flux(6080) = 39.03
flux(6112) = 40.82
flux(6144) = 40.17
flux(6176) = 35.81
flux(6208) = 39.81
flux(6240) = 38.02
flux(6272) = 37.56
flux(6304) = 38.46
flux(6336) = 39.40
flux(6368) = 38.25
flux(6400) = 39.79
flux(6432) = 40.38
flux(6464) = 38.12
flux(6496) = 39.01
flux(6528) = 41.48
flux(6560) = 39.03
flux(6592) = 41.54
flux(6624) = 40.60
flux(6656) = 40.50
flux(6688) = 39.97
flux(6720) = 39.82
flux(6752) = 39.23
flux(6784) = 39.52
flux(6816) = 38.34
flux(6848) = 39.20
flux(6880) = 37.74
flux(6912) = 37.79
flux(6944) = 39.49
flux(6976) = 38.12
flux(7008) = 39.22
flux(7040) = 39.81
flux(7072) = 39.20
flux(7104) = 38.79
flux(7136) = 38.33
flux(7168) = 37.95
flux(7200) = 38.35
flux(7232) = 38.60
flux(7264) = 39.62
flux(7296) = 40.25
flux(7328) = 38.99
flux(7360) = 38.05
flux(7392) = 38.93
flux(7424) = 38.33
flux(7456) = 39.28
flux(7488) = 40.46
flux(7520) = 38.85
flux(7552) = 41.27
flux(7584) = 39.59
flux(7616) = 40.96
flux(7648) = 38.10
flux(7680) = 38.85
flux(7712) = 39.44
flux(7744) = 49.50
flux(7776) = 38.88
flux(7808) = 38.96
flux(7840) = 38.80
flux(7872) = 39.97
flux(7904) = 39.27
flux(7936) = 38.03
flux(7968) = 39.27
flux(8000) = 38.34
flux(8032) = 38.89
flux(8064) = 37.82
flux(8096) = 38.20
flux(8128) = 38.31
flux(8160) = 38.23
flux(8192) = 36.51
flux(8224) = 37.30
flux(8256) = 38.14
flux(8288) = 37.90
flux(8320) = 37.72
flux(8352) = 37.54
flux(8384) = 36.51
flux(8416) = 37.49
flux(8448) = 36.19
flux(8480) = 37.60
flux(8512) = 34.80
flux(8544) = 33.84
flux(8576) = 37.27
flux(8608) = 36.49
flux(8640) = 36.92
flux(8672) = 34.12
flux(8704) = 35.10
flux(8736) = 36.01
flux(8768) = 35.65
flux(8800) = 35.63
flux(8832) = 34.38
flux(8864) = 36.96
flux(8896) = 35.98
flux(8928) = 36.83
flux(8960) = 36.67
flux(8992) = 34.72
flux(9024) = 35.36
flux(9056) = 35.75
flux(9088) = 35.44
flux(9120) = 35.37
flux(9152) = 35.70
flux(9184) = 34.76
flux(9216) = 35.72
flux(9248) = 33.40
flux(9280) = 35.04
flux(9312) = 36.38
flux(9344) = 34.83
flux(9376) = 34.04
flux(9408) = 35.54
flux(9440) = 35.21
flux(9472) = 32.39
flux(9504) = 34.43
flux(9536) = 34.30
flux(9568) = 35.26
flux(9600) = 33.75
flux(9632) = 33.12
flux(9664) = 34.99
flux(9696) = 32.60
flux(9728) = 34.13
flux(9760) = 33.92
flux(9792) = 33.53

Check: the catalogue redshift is 0.000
